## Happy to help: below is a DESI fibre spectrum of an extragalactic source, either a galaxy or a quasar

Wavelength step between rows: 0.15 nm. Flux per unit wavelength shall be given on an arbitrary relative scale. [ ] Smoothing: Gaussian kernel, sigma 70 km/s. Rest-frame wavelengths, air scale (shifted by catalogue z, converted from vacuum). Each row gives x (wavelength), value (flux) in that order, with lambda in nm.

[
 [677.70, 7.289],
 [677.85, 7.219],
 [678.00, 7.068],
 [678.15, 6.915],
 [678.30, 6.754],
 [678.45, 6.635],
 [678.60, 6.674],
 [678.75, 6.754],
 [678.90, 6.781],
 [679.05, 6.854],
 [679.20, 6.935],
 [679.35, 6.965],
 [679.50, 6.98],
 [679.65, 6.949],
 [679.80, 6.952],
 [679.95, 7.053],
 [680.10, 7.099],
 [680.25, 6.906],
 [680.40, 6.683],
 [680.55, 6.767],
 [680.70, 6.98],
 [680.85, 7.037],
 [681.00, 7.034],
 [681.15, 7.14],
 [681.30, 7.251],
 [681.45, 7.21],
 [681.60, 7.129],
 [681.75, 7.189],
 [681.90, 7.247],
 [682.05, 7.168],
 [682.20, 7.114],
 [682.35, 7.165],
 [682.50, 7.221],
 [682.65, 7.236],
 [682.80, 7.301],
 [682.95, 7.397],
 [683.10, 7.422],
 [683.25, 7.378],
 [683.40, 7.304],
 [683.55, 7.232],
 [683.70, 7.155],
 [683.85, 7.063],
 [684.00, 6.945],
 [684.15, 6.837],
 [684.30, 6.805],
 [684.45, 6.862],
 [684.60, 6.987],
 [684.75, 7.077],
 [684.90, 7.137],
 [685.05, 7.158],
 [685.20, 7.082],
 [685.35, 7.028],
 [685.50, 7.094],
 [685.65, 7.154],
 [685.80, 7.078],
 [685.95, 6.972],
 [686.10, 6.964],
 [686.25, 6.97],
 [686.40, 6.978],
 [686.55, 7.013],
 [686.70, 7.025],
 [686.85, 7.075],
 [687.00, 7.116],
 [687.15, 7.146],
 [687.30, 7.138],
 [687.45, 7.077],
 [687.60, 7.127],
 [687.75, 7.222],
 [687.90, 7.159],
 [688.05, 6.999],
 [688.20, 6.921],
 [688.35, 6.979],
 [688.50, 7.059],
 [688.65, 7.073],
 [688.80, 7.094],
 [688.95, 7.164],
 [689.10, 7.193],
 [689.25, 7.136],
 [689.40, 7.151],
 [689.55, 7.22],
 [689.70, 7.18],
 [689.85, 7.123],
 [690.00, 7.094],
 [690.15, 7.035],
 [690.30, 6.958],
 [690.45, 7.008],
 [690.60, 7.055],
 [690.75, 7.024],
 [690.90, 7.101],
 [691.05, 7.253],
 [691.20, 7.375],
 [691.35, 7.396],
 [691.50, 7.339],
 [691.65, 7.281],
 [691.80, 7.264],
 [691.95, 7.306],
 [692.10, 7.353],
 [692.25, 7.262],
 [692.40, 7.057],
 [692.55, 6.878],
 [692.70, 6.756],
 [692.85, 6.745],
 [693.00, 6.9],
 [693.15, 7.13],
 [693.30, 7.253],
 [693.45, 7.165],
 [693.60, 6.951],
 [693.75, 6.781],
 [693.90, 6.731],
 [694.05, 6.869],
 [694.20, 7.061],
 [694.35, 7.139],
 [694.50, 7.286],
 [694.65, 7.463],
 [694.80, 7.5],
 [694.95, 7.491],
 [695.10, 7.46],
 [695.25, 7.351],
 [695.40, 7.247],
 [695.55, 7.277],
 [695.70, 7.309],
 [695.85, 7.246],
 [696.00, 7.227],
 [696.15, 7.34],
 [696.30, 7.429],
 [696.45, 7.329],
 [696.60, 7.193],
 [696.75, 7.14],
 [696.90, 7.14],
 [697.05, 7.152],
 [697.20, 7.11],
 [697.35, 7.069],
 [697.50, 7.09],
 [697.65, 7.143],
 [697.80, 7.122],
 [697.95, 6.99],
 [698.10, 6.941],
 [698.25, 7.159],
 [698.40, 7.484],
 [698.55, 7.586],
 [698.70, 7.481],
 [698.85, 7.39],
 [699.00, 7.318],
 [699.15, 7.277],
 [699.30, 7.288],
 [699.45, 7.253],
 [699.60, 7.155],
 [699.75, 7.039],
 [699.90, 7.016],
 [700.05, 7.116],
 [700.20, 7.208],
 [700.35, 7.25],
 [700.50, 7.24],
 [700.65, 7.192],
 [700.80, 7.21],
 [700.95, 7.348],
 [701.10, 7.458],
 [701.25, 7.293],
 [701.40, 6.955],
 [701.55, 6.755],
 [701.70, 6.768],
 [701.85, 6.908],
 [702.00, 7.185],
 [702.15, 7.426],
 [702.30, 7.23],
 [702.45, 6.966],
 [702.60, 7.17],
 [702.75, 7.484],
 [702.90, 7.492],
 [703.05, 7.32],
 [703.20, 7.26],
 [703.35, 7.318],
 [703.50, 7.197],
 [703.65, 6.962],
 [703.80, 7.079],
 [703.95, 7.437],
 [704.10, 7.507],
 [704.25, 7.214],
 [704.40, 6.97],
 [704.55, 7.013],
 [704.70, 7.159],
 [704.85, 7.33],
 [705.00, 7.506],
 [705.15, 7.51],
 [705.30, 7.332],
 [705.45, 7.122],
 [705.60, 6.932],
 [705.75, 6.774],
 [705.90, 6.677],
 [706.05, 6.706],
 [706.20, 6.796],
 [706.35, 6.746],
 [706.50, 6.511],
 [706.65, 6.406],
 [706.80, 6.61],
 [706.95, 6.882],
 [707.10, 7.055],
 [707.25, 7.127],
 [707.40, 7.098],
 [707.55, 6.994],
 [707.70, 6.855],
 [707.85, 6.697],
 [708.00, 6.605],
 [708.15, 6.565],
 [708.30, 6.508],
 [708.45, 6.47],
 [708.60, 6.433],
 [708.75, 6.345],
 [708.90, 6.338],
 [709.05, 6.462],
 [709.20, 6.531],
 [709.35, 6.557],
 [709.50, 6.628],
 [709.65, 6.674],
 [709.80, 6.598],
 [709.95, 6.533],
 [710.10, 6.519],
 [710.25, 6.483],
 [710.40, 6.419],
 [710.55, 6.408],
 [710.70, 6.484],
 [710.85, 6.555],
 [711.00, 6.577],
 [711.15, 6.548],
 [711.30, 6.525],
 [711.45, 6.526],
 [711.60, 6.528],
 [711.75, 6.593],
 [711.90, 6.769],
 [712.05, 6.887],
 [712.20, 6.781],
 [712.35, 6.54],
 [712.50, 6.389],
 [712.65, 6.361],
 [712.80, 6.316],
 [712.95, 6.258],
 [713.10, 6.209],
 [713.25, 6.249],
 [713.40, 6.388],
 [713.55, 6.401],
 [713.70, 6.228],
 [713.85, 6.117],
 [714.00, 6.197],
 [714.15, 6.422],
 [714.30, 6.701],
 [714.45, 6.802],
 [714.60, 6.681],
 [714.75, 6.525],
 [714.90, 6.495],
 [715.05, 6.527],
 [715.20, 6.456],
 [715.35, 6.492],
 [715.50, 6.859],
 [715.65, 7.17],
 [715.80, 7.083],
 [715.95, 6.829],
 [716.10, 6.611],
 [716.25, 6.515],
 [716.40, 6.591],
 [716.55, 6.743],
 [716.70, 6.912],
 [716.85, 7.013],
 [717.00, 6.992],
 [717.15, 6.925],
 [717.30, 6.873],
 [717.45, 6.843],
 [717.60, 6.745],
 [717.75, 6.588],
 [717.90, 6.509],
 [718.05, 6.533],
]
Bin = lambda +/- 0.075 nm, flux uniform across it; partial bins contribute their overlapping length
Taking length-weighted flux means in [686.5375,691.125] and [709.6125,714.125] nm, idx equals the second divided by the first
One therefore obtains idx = 0.9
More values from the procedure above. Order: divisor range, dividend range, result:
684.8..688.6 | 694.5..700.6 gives 1.03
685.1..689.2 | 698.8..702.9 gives 1.02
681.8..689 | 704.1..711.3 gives 0.95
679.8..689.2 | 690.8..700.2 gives 1.01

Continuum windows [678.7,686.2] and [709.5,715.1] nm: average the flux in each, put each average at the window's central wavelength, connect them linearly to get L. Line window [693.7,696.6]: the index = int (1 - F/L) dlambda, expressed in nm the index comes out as -0.178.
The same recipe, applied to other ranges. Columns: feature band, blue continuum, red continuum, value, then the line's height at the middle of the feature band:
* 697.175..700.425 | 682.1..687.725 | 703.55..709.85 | -0.12 nm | 6.94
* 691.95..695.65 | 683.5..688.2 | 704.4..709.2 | -0.09 nm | 6.96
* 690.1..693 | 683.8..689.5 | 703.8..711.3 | -0.06 nm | 6.99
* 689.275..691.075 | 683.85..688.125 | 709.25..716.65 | -0.03 nm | 6.97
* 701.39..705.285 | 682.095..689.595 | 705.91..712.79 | -0.27 nm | 6.74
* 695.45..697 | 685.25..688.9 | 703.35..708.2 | -0.05 nm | 7.03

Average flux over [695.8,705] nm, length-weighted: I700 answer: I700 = 7.21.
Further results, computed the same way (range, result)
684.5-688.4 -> 7.06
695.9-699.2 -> 7.23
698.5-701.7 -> 7.22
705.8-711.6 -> 6.62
